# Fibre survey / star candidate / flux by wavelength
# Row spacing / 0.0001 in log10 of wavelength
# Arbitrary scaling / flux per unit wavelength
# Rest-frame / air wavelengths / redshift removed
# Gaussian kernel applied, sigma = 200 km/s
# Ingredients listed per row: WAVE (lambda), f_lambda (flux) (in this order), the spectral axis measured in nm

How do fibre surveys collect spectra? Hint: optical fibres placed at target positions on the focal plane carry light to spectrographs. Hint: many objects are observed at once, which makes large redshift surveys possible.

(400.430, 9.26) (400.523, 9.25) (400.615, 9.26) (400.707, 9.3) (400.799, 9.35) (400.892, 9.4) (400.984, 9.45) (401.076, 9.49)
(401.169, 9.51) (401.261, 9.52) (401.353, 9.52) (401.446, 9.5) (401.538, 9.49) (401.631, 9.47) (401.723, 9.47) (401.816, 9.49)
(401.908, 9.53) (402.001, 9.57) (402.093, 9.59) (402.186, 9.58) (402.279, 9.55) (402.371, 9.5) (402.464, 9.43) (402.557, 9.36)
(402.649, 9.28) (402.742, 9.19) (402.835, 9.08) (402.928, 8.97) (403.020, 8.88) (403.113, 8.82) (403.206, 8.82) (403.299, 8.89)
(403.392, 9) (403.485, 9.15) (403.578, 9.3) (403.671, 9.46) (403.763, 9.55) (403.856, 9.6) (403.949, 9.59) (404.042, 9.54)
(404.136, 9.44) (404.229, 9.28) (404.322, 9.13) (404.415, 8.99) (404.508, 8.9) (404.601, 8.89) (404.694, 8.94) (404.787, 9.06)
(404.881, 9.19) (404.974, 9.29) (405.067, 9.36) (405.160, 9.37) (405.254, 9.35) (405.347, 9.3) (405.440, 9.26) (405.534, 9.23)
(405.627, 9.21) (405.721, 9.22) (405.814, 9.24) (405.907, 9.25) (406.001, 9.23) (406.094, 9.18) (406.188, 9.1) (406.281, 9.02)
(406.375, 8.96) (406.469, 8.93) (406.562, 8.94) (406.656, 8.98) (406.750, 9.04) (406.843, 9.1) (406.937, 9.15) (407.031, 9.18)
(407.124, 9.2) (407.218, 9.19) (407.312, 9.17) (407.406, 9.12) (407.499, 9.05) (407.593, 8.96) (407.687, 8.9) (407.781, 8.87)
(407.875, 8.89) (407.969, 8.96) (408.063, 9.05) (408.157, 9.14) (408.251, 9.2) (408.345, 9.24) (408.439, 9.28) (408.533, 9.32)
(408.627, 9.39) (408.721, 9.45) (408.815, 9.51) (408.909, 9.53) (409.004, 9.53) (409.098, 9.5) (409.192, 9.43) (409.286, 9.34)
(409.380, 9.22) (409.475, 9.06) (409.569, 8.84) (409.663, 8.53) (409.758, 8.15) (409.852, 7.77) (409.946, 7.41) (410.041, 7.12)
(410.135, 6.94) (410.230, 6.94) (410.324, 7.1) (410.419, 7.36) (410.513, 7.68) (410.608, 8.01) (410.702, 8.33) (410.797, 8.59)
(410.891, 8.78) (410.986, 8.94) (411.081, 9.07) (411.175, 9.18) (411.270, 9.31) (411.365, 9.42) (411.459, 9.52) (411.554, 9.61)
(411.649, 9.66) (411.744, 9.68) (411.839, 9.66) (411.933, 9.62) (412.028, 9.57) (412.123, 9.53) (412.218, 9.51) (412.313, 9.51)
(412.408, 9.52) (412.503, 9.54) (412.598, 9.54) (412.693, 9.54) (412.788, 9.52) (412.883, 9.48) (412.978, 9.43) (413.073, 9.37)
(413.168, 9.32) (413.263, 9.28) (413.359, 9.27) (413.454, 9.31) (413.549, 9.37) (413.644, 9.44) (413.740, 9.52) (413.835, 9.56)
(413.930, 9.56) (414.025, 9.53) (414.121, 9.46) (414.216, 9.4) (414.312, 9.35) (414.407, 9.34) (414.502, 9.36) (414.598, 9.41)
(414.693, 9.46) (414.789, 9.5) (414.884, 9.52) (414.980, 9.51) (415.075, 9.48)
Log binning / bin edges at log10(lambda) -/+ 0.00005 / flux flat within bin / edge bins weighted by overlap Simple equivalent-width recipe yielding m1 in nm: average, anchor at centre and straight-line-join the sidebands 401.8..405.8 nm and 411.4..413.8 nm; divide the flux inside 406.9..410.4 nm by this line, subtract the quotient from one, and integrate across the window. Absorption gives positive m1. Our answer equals 0.21 nm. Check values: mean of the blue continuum 9.26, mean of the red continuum 9.49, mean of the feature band 8.81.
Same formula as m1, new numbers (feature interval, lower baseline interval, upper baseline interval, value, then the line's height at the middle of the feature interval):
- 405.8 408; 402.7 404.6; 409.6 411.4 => -0.098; 8.68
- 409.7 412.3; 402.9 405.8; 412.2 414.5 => 0.210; 9.38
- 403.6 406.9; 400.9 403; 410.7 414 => 0.075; 9.42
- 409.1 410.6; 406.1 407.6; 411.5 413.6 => 0.192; 9.29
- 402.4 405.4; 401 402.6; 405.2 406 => 0.051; 9.36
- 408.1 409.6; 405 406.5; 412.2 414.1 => -0.001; 9.31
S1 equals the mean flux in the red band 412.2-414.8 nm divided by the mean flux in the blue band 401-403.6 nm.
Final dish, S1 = 1.01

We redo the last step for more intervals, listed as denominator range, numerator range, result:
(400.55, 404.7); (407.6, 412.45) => 0.95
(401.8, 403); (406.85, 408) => 0.96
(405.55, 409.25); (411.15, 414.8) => 1.03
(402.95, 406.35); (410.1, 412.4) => 0.96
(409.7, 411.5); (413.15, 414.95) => 1.15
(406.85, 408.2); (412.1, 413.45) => 1.04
